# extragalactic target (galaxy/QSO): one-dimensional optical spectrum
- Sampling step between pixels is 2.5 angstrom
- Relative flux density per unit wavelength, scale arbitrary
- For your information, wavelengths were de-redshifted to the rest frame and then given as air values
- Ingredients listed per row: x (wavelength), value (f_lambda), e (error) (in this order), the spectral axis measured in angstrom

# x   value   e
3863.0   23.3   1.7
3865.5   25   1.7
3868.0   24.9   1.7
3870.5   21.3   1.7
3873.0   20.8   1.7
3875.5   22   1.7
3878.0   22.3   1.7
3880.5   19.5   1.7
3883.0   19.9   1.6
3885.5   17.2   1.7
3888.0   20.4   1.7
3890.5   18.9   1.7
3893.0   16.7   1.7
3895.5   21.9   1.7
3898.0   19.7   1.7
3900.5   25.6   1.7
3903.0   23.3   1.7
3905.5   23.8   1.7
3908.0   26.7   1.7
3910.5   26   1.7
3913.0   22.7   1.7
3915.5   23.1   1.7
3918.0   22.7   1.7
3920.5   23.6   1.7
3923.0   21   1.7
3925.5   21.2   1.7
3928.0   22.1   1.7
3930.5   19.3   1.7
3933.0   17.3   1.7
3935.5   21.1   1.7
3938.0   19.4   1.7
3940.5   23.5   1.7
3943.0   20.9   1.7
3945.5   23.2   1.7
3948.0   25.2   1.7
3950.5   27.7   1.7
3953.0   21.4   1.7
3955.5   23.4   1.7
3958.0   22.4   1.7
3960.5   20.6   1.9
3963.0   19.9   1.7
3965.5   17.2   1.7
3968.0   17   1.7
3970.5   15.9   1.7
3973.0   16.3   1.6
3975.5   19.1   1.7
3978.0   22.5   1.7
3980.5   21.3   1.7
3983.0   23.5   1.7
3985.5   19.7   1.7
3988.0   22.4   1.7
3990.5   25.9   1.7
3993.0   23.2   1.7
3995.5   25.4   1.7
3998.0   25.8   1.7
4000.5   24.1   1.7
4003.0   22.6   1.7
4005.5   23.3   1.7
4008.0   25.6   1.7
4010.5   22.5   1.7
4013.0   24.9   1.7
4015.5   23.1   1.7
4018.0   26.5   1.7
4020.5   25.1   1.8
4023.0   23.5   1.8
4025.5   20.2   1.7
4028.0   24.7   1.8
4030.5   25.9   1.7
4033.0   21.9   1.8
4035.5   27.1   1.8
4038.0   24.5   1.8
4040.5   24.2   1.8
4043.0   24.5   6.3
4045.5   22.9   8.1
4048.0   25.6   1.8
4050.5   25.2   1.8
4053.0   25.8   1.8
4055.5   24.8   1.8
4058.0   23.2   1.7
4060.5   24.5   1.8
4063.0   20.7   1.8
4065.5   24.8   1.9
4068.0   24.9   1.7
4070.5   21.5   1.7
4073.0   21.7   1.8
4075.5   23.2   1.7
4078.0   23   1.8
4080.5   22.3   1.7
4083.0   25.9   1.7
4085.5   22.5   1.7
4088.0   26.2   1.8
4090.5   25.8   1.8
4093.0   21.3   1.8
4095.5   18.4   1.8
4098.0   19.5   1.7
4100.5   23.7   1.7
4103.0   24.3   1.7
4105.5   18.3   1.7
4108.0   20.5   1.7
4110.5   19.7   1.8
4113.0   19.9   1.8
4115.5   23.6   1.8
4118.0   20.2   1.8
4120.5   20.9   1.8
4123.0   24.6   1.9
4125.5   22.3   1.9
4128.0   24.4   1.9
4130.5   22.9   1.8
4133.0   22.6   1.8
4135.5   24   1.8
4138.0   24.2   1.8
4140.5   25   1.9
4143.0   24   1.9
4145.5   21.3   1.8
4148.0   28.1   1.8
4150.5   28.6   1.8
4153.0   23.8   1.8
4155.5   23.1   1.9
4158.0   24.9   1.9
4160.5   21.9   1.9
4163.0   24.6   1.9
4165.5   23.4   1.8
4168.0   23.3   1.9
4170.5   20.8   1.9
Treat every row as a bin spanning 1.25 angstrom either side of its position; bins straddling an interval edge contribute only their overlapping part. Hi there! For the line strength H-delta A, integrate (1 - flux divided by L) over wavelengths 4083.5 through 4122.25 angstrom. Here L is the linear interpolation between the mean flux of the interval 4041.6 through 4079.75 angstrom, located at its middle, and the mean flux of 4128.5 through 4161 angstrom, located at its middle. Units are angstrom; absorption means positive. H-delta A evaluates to 3.6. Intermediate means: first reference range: 23.7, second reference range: 24.2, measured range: 21.8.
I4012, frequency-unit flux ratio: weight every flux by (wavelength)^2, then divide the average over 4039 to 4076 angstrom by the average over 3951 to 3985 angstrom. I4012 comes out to 1.2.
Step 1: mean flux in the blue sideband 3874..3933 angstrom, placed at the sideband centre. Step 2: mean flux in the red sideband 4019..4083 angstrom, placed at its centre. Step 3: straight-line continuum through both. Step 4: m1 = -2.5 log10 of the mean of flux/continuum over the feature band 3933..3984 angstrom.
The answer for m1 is 0.07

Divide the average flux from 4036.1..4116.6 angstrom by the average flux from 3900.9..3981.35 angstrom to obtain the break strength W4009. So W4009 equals 1.1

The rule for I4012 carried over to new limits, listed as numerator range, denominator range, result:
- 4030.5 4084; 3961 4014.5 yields 1.14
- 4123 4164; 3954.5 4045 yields 1.14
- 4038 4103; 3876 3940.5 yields 1.19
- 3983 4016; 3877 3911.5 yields 1.16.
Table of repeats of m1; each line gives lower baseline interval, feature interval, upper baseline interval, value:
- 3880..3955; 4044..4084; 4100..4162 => -0.05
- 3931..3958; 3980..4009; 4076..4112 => -0.06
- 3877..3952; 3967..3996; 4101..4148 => 0.06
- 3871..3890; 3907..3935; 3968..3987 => -0.12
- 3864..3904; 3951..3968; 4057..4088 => 0.06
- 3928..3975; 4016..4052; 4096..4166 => -0.13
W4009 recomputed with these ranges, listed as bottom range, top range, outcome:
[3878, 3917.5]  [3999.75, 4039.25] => 1.11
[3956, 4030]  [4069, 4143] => 1.01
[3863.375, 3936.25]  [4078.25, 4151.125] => 1.05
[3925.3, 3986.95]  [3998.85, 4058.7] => 1.16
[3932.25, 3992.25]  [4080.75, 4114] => 1.04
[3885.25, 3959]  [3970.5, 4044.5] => 1.05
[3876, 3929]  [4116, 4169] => 1.09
